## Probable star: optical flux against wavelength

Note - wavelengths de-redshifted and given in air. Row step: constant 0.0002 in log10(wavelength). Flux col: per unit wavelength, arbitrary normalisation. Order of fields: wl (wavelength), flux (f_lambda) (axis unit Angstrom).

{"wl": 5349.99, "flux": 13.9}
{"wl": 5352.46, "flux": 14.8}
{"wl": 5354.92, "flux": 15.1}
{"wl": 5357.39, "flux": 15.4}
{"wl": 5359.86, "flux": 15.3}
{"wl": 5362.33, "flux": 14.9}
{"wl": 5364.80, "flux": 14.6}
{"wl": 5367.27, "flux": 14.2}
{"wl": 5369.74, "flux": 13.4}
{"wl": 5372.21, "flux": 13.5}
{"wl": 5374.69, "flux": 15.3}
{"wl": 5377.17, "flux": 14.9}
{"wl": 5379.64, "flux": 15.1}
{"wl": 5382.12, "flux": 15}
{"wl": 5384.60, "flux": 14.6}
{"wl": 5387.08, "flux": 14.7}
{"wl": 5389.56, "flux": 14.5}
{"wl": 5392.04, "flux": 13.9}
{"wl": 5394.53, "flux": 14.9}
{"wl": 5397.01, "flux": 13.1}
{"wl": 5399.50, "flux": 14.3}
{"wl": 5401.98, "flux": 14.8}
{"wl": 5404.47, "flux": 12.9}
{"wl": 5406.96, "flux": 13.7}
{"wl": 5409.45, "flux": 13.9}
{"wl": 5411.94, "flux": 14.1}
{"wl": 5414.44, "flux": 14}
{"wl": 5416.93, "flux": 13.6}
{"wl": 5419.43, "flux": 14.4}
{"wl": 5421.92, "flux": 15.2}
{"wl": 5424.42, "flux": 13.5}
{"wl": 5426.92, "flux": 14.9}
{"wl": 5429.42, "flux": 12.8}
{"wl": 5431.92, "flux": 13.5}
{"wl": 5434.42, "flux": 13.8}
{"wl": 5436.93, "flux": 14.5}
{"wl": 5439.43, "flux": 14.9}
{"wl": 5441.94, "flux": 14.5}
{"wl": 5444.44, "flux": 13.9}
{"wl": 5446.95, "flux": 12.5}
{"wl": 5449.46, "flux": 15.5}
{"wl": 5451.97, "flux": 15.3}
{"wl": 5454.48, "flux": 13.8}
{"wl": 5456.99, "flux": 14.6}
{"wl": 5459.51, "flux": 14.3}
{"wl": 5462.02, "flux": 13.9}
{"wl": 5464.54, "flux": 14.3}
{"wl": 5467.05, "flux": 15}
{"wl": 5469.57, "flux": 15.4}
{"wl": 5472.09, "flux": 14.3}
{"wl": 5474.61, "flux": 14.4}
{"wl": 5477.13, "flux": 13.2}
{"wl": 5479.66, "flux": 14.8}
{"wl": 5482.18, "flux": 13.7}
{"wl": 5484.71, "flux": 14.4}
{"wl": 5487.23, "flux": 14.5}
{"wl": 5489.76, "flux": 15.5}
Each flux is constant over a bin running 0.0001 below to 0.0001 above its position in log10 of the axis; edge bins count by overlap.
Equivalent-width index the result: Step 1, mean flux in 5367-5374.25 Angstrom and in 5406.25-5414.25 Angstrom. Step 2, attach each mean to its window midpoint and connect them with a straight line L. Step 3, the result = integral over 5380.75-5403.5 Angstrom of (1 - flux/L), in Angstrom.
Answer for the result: -0.88 Angstrom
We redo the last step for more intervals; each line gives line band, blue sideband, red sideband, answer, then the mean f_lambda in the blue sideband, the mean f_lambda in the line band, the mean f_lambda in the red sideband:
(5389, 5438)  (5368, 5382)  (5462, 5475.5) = 1.8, 14.5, 14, 14.6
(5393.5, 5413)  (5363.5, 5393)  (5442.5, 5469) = 0.7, 14.5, 14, 14.3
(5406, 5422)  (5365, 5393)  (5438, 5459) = 0.4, 14.5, 14.1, 14.4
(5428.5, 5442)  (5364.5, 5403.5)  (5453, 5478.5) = 0.4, 14.4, 14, 14.3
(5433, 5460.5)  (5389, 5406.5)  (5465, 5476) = 0.3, 14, 14.3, 14.7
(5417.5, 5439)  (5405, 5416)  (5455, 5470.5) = 0.0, 13.8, 14.1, 14.5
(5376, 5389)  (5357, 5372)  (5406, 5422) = -0.4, 14.5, 14.8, 14.1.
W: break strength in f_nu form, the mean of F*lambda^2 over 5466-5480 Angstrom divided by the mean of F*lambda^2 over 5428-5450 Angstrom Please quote 1.05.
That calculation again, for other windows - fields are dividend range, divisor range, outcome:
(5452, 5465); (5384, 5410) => 1.03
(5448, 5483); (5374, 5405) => 1.03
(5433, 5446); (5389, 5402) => 1.02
